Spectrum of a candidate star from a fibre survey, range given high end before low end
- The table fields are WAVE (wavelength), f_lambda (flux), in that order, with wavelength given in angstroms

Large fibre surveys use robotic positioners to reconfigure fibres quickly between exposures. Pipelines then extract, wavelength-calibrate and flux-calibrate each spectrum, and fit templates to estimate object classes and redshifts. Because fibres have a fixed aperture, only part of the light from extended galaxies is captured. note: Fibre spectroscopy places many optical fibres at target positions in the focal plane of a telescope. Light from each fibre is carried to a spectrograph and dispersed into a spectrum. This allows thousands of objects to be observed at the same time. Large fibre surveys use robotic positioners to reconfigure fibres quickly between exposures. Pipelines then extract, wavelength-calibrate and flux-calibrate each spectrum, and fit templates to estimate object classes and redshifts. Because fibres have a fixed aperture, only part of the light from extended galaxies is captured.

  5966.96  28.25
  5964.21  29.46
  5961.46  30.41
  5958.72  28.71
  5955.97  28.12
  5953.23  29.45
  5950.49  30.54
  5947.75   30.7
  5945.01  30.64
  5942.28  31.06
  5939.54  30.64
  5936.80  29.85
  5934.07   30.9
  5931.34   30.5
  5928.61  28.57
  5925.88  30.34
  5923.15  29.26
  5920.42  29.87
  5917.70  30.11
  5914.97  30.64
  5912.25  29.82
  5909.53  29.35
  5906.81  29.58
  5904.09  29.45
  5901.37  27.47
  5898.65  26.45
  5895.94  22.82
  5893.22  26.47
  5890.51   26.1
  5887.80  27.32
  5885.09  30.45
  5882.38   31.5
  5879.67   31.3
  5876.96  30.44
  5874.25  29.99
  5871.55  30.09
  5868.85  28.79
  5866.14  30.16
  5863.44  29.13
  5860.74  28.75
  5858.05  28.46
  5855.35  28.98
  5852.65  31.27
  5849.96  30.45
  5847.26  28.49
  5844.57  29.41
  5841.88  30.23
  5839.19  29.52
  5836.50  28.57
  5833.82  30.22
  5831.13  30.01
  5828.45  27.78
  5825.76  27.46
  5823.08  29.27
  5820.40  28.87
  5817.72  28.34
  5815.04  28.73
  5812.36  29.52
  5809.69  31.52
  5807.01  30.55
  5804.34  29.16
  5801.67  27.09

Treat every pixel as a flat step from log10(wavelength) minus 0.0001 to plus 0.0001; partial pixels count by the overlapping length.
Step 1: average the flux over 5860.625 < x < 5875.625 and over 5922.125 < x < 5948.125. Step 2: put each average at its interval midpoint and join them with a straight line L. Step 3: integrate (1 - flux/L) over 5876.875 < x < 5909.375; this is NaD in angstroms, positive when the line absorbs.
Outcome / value 1.71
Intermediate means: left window 29.5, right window 30.2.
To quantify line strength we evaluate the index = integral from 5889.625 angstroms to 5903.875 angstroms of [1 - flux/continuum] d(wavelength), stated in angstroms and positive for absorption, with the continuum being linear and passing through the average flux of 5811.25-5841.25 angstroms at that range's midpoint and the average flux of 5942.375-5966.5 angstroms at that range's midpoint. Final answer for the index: 1.6 angstroms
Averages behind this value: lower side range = 29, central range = 26.1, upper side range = 29.8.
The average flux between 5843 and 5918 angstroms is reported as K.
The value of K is 29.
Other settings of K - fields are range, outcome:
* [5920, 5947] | 30.2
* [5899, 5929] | 29.4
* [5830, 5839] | 29.6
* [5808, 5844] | 29.3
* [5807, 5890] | 29.5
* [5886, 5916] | 27.8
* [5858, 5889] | 29.8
